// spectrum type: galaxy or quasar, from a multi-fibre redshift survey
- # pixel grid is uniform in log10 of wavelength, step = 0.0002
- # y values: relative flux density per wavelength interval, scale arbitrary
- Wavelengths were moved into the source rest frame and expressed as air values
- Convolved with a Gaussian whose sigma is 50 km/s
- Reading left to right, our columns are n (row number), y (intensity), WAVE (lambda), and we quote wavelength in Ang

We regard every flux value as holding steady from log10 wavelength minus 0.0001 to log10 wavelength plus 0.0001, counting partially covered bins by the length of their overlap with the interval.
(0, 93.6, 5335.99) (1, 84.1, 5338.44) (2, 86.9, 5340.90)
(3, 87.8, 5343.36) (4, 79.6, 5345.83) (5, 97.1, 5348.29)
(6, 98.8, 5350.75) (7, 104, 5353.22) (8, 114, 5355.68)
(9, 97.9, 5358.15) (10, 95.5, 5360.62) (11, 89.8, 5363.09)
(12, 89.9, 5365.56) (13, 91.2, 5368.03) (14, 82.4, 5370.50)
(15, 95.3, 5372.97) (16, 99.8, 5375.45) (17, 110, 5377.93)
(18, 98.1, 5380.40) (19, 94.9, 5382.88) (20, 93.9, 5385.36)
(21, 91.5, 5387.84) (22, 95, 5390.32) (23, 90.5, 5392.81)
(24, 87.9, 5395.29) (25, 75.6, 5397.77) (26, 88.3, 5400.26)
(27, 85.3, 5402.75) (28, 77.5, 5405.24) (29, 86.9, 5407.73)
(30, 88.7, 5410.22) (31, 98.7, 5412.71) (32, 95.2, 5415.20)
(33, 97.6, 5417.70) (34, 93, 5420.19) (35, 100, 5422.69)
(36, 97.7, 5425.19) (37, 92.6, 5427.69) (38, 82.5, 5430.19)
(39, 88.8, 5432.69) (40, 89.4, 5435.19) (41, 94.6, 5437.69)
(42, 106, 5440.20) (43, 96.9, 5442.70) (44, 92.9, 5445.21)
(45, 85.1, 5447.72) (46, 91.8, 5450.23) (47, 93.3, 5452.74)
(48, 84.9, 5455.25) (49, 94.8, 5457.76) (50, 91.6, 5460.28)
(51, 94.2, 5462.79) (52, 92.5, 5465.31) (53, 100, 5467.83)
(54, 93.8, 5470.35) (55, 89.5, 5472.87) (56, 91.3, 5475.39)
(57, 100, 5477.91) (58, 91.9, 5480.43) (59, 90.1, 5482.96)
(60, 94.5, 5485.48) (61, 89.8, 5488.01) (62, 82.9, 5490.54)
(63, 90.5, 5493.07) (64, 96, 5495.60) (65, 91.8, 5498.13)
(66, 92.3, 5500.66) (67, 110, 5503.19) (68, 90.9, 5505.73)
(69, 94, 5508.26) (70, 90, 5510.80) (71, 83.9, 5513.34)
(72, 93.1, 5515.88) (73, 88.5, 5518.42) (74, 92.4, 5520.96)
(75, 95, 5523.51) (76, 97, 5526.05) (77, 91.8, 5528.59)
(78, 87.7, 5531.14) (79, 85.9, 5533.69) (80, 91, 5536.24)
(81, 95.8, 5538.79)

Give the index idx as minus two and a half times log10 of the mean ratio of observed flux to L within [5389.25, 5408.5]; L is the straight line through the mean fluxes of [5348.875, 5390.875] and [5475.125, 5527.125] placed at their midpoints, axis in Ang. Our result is 0.12 mag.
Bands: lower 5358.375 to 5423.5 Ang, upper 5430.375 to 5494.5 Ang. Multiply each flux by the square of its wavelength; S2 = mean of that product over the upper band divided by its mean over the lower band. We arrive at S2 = 1.0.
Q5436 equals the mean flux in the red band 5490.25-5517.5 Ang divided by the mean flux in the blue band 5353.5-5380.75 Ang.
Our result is 1.0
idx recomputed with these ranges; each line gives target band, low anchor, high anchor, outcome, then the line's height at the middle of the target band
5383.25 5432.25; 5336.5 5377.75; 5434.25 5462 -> 0.03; 93.3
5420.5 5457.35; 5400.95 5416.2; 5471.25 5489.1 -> -0.03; 90.3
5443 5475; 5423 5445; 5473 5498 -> 0.01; 92.8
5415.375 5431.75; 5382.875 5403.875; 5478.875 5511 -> -0.04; 90.1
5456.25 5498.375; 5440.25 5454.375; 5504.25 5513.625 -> -0.01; 91.9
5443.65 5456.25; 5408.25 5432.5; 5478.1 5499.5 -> 0.03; 92.6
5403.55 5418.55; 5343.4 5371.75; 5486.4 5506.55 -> 0.04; 93.8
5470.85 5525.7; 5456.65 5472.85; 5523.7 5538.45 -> 0.00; 92.7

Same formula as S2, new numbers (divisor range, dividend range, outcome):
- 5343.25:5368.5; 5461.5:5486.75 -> 1.03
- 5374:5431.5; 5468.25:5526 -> 1.04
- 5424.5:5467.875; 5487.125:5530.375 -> 1.02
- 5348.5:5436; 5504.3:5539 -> 1.03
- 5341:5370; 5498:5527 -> 1.05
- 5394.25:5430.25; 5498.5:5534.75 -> 1.06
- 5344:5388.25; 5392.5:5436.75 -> 0.96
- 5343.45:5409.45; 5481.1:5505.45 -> 1.05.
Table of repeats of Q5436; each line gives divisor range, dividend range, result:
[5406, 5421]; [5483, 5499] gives 0.98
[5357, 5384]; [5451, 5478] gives 0.98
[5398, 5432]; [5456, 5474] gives 1.03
